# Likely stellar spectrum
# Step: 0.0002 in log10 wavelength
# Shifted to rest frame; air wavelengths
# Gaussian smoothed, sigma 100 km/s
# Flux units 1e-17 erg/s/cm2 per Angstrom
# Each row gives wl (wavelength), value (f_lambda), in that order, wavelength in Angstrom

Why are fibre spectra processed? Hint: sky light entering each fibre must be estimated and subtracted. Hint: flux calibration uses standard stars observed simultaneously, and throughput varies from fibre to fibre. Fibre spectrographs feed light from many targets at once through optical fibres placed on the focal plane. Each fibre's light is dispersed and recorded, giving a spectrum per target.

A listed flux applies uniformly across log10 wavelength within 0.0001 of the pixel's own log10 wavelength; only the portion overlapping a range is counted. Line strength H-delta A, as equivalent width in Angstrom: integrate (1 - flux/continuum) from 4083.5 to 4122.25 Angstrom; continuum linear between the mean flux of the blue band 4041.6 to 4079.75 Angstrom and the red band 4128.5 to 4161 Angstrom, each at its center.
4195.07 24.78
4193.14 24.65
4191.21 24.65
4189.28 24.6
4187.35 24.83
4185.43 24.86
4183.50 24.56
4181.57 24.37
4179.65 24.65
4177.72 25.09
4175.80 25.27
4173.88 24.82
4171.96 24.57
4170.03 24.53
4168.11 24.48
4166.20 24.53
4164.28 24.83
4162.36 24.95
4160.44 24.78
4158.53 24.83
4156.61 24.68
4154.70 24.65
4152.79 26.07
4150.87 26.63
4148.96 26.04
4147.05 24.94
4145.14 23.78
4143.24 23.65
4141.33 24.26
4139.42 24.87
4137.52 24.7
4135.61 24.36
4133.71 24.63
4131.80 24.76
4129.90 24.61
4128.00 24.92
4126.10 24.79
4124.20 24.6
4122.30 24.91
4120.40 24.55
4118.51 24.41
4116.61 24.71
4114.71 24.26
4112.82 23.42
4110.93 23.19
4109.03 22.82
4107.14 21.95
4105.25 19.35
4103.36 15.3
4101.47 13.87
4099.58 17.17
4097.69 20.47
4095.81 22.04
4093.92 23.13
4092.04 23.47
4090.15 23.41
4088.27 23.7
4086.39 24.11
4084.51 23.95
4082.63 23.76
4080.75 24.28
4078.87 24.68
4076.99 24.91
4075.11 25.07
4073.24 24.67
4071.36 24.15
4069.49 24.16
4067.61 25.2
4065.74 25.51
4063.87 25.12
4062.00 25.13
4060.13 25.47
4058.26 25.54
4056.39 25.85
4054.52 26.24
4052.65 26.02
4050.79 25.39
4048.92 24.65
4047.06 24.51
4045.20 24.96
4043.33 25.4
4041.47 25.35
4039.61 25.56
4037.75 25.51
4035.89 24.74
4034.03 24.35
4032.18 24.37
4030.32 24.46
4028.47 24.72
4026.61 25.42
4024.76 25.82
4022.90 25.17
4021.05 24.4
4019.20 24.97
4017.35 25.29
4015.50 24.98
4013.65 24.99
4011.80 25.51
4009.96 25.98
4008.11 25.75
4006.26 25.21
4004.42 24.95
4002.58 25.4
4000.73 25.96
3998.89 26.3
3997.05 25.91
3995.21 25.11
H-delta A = 4.6 Angstrom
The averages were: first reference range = 25.1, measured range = 22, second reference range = 24.8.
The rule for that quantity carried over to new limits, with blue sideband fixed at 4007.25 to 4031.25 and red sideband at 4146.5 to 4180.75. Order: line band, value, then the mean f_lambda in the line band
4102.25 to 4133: 2.2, 23.2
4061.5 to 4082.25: 0.3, 24.8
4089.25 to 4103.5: 2.8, 20.1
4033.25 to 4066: -0.2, 25.3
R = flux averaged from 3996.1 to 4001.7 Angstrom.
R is 26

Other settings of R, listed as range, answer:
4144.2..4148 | 24.4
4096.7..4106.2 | 17.3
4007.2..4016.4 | 25.4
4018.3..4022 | 24.7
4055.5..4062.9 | 25.5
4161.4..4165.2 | 24.9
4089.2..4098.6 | 22.5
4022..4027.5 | 25.5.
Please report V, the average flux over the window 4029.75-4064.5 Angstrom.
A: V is 25.2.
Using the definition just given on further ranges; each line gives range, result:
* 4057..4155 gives 23.7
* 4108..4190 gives 24.6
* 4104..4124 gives 23.3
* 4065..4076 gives 24.8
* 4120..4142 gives 24.7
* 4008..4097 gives 24.8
